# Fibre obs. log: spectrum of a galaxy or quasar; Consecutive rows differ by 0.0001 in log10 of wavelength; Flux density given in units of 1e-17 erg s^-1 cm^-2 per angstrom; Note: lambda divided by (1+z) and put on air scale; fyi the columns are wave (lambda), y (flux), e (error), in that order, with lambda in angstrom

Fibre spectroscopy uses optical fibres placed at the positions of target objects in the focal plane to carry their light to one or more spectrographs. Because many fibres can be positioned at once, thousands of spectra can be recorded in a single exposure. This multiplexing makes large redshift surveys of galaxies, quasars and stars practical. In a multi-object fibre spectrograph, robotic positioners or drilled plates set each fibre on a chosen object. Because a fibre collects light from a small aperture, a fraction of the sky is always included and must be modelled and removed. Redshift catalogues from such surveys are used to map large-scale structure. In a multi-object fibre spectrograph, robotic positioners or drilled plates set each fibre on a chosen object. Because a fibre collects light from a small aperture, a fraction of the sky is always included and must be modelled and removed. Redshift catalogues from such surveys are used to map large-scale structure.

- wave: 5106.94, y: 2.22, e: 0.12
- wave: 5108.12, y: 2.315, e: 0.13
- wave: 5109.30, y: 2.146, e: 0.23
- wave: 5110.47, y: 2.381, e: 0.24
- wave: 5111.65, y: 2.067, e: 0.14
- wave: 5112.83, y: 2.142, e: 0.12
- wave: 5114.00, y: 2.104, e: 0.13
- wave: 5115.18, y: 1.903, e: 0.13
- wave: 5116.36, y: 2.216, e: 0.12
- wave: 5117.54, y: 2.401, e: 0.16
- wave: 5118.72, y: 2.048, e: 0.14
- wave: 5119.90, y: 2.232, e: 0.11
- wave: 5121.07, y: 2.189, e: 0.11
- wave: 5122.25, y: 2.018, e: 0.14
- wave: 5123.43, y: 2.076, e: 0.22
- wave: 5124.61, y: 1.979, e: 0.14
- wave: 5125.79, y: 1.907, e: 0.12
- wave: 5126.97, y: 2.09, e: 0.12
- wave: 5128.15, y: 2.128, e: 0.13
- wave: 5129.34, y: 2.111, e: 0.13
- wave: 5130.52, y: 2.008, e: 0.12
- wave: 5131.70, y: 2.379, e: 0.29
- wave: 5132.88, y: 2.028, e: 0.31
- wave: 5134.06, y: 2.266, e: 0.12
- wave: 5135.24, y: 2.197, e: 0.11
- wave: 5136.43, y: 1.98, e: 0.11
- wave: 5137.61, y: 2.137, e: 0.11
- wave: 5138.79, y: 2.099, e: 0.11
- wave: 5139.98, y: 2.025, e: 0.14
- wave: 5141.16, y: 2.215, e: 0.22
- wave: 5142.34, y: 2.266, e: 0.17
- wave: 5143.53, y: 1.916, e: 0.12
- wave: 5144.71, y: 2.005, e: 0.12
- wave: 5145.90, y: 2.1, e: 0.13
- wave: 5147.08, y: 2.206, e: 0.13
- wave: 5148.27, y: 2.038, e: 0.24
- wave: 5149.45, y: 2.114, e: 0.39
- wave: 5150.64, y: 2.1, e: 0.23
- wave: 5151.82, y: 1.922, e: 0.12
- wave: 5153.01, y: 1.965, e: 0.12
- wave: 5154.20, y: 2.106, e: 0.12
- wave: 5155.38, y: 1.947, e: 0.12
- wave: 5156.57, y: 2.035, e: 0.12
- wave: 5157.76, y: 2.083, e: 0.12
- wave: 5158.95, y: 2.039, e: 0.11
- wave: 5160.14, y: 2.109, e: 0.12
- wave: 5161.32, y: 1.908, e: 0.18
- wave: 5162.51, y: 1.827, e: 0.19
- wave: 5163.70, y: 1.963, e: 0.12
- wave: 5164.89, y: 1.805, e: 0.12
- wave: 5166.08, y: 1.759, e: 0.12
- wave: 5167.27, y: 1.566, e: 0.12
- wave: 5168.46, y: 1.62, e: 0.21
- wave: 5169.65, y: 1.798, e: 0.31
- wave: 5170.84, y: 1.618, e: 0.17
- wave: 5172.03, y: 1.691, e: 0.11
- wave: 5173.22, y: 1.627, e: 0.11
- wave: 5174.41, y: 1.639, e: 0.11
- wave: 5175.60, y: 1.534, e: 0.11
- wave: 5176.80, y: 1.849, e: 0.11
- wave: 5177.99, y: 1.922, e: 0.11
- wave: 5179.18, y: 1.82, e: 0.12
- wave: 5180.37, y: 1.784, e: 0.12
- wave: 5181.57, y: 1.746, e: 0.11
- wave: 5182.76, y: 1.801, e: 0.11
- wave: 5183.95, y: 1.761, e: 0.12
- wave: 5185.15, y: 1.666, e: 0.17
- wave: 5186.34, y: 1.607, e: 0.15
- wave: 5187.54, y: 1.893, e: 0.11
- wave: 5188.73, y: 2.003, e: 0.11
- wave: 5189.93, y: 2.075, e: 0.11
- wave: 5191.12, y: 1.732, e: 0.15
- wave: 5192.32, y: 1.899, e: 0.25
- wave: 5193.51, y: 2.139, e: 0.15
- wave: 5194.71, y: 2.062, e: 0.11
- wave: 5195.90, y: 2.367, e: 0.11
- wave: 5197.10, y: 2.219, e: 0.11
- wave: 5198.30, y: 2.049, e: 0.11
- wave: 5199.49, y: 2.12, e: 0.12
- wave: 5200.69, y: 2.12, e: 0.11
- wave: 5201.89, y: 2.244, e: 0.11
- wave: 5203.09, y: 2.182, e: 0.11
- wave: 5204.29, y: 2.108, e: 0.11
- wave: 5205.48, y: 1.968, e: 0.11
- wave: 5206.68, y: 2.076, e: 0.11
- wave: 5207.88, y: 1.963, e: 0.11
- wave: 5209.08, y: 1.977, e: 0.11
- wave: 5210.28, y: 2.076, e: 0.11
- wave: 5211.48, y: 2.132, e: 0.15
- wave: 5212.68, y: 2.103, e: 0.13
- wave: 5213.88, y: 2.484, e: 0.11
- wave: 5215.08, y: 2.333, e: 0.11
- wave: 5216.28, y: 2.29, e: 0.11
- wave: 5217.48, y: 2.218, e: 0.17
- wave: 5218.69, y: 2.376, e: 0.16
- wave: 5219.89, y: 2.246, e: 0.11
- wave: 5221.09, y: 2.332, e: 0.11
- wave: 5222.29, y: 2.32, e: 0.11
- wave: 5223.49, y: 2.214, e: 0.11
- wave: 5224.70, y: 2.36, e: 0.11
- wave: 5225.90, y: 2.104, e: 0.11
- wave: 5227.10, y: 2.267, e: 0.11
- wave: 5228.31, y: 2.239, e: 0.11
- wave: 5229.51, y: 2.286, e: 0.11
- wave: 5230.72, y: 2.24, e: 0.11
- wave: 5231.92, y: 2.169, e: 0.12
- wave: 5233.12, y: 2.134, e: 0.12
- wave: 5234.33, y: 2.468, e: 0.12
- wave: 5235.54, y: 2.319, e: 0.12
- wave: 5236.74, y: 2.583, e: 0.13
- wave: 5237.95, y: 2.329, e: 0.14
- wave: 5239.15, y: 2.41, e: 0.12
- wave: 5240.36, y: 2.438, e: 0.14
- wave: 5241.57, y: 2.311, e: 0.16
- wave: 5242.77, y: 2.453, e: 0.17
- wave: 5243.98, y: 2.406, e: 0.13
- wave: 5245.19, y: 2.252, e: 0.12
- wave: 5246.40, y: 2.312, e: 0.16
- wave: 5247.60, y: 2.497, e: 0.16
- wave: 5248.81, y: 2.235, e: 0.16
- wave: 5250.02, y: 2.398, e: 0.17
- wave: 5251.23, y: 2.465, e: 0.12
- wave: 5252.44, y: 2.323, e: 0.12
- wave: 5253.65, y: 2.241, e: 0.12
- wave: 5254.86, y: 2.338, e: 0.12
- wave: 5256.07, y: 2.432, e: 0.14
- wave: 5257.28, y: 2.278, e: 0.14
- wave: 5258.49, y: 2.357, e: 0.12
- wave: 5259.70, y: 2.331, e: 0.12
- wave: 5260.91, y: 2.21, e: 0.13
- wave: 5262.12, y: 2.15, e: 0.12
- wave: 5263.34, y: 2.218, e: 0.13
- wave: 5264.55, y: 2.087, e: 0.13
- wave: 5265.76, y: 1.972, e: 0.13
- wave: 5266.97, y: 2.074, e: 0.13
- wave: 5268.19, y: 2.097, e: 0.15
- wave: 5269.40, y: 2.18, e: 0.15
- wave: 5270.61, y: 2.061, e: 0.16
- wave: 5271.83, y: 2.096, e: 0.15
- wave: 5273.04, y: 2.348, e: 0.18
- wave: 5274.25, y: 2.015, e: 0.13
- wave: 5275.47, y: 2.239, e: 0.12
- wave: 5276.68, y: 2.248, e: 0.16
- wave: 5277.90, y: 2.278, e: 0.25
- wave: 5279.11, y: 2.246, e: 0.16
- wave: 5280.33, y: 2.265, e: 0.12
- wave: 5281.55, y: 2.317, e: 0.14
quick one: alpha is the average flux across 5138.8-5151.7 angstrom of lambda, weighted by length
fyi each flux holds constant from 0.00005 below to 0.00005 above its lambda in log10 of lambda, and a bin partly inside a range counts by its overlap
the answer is 2.09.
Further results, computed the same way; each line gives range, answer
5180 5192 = 1.81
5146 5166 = 2.01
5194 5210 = 2.11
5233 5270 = 2.3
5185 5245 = 2.19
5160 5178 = 1.75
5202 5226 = 2.2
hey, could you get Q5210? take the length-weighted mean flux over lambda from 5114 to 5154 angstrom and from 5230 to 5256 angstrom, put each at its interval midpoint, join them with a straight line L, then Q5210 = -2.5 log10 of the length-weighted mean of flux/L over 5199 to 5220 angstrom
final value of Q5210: 0.05 mag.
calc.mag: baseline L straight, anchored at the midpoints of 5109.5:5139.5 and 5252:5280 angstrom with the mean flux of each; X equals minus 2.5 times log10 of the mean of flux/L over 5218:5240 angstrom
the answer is -0.06 mag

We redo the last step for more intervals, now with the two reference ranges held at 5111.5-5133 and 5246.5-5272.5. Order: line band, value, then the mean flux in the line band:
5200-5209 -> 0.05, 2.09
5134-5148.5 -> 0.01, 2.11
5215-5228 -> -0.03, 2.27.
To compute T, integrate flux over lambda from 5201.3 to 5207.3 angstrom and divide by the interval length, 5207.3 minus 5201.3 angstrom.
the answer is 2.12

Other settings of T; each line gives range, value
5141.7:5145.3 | 2.07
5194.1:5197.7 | 2.21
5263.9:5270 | 2.08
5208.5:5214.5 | 2.16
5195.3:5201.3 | 2.18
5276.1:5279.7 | 2.26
